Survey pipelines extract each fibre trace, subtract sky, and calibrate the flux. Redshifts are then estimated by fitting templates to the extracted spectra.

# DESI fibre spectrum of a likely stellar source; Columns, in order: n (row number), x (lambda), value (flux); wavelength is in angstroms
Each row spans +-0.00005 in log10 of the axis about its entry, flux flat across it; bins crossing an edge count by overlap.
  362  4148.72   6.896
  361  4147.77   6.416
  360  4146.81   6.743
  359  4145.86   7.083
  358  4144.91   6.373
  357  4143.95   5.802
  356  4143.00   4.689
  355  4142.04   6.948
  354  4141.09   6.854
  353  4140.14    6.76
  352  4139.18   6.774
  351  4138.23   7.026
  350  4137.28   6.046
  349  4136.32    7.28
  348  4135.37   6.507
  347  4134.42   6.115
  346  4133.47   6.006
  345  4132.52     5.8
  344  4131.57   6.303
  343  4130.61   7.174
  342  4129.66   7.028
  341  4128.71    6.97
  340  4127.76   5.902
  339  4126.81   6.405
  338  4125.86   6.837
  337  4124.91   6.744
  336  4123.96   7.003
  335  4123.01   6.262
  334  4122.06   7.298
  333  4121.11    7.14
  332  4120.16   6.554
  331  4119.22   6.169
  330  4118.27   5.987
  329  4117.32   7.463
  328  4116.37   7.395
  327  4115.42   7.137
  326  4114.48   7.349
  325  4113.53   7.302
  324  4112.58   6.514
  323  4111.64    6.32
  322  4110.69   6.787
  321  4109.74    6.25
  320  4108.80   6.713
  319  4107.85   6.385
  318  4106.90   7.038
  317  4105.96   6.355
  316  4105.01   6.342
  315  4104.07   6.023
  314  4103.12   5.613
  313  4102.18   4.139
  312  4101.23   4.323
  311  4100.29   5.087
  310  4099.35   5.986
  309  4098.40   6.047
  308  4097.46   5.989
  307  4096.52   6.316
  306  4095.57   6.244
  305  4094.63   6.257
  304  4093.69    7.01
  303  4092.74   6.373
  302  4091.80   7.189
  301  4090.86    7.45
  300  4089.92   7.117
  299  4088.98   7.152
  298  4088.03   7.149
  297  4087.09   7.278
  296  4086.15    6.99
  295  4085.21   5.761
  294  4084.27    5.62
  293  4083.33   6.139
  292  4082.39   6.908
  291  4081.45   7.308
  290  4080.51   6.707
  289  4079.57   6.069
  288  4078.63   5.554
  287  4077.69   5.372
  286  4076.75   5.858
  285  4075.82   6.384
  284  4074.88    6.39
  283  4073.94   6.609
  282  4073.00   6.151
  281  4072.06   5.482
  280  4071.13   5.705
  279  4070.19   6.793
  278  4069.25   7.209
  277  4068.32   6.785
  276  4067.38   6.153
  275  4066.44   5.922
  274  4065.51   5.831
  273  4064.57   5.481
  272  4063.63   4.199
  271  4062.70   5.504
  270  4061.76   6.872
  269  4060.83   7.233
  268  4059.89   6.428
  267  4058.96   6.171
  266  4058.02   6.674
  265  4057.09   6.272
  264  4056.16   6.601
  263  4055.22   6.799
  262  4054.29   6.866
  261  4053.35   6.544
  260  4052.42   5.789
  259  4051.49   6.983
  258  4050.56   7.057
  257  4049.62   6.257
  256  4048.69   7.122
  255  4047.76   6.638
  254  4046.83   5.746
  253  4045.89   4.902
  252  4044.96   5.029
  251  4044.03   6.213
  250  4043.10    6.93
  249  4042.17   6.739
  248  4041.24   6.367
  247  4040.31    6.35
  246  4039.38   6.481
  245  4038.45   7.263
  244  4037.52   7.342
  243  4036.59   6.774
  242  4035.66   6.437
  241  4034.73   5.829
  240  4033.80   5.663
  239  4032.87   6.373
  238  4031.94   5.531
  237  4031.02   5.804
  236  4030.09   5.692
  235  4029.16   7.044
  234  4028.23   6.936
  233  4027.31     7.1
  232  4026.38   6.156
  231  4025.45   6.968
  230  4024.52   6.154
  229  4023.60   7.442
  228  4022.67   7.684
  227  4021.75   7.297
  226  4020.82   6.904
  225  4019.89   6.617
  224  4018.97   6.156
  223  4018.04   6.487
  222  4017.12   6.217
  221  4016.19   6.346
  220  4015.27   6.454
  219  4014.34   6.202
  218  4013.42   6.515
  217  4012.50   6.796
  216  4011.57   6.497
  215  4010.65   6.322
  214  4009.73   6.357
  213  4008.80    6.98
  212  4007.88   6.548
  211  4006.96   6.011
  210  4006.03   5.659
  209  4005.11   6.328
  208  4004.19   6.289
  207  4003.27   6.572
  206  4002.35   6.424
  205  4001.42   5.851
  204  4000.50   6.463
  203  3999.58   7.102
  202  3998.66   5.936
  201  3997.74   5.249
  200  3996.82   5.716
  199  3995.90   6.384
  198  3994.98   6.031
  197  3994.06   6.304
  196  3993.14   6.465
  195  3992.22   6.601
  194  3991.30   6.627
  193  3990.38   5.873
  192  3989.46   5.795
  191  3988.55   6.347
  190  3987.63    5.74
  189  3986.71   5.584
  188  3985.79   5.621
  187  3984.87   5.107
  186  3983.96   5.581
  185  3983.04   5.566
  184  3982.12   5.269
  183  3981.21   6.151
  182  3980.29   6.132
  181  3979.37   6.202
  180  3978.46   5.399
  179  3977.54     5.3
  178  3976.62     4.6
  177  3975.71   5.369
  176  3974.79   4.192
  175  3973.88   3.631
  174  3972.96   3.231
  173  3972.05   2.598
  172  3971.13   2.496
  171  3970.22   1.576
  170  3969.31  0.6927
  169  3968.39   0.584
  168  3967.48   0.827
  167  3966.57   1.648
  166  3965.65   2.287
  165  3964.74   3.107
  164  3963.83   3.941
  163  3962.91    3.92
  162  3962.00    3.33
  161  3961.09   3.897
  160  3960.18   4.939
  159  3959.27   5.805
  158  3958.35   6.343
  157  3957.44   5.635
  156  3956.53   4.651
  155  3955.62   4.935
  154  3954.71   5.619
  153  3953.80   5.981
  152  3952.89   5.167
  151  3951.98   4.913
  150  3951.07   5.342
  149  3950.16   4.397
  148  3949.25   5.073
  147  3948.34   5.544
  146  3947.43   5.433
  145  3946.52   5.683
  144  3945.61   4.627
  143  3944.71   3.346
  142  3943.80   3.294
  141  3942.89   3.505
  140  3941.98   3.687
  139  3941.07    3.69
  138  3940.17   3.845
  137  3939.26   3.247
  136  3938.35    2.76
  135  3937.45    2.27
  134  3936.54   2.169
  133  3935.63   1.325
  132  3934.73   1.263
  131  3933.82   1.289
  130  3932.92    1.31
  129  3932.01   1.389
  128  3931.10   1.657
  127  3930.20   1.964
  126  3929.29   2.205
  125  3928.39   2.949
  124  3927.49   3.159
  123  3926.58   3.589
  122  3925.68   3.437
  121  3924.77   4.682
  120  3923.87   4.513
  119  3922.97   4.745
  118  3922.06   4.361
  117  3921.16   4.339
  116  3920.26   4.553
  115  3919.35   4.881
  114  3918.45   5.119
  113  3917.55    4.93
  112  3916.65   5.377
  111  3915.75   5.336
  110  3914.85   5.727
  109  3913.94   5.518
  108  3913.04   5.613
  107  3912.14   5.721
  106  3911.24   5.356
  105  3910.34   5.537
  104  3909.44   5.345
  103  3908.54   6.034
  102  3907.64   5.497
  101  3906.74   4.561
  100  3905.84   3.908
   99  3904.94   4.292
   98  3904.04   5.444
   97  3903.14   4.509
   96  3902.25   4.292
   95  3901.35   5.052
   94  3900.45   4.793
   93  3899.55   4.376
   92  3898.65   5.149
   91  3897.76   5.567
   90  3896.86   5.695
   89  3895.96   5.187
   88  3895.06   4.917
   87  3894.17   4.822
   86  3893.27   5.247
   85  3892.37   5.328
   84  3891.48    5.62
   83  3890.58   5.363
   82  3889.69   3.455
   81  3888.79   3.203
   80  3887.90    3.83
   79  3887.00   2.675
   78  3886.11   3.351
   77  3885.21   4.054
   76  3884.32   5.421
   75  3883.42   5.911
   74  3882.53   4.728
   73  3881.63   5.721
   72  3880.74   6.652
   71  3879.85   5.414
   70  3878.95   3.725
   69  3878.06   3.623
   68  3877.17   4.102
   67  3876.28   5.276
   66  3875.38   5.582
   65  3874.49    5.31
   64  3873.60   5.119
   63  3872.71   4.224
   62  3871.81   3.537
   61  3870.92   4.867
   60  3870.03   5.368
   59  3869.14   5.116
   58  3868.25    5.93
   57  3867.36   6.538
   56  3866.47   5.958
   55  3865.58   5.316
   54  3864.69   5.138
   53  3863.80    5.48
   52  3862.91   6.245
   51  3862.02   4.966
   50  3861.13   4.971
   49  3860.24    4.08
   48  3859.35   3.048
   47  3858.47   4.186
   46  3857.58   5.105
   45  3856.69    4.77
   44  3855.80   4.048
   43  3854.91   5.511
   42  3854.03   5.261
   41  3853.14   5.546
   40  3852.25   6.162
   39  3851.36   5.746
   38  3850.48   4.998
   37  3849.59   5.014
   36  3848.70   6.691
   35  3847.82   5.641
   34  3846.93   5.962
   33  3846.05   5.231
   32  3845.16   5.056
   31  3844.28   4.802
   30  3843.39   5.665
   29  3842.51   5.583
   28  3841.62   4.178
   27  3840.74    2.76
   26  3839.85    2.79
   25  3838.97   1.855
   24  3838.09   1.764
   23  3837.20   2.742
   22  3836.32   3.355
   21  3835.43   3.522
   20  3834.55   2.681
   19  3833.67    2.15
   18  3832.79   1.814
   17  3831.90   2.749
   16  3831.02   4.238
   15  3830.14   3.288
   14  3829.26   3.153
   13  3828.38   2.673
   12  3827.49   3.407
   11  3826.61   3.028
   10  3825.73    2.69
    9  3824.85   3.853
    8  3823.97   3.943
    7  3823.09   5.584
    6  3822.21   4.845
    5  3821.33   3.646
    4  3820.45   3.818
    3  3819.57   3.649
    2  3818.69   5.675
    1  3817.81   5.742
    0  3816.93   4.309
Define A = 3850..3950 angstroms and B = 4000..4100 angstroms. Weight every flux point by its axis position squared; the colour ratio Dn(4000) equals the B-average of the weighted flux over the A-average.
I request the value 1.5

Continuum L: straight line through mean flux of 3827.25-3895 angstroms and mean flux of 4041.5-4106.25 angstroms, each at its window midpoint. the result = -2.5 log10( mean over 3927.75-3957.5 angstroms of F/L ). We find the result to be 0.40 mag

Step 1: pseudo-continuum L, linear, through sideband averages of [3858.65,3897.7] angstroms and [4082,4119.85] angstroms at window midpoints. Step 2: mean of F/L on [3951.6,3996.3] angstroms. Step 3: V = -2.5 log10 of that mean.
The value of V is 0.19 mag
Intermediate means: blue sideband 4.89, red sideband 6.44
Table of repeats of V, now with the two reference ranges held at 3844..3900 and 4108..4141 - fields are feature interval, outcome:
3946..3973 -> 0.36 mag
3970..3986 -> 0.21 mag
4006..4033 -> -0.09 mag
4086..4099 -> -0.04 mag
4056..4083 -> 0.02 mag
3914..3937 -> 0.46 mag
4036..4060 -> -0.05 mag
